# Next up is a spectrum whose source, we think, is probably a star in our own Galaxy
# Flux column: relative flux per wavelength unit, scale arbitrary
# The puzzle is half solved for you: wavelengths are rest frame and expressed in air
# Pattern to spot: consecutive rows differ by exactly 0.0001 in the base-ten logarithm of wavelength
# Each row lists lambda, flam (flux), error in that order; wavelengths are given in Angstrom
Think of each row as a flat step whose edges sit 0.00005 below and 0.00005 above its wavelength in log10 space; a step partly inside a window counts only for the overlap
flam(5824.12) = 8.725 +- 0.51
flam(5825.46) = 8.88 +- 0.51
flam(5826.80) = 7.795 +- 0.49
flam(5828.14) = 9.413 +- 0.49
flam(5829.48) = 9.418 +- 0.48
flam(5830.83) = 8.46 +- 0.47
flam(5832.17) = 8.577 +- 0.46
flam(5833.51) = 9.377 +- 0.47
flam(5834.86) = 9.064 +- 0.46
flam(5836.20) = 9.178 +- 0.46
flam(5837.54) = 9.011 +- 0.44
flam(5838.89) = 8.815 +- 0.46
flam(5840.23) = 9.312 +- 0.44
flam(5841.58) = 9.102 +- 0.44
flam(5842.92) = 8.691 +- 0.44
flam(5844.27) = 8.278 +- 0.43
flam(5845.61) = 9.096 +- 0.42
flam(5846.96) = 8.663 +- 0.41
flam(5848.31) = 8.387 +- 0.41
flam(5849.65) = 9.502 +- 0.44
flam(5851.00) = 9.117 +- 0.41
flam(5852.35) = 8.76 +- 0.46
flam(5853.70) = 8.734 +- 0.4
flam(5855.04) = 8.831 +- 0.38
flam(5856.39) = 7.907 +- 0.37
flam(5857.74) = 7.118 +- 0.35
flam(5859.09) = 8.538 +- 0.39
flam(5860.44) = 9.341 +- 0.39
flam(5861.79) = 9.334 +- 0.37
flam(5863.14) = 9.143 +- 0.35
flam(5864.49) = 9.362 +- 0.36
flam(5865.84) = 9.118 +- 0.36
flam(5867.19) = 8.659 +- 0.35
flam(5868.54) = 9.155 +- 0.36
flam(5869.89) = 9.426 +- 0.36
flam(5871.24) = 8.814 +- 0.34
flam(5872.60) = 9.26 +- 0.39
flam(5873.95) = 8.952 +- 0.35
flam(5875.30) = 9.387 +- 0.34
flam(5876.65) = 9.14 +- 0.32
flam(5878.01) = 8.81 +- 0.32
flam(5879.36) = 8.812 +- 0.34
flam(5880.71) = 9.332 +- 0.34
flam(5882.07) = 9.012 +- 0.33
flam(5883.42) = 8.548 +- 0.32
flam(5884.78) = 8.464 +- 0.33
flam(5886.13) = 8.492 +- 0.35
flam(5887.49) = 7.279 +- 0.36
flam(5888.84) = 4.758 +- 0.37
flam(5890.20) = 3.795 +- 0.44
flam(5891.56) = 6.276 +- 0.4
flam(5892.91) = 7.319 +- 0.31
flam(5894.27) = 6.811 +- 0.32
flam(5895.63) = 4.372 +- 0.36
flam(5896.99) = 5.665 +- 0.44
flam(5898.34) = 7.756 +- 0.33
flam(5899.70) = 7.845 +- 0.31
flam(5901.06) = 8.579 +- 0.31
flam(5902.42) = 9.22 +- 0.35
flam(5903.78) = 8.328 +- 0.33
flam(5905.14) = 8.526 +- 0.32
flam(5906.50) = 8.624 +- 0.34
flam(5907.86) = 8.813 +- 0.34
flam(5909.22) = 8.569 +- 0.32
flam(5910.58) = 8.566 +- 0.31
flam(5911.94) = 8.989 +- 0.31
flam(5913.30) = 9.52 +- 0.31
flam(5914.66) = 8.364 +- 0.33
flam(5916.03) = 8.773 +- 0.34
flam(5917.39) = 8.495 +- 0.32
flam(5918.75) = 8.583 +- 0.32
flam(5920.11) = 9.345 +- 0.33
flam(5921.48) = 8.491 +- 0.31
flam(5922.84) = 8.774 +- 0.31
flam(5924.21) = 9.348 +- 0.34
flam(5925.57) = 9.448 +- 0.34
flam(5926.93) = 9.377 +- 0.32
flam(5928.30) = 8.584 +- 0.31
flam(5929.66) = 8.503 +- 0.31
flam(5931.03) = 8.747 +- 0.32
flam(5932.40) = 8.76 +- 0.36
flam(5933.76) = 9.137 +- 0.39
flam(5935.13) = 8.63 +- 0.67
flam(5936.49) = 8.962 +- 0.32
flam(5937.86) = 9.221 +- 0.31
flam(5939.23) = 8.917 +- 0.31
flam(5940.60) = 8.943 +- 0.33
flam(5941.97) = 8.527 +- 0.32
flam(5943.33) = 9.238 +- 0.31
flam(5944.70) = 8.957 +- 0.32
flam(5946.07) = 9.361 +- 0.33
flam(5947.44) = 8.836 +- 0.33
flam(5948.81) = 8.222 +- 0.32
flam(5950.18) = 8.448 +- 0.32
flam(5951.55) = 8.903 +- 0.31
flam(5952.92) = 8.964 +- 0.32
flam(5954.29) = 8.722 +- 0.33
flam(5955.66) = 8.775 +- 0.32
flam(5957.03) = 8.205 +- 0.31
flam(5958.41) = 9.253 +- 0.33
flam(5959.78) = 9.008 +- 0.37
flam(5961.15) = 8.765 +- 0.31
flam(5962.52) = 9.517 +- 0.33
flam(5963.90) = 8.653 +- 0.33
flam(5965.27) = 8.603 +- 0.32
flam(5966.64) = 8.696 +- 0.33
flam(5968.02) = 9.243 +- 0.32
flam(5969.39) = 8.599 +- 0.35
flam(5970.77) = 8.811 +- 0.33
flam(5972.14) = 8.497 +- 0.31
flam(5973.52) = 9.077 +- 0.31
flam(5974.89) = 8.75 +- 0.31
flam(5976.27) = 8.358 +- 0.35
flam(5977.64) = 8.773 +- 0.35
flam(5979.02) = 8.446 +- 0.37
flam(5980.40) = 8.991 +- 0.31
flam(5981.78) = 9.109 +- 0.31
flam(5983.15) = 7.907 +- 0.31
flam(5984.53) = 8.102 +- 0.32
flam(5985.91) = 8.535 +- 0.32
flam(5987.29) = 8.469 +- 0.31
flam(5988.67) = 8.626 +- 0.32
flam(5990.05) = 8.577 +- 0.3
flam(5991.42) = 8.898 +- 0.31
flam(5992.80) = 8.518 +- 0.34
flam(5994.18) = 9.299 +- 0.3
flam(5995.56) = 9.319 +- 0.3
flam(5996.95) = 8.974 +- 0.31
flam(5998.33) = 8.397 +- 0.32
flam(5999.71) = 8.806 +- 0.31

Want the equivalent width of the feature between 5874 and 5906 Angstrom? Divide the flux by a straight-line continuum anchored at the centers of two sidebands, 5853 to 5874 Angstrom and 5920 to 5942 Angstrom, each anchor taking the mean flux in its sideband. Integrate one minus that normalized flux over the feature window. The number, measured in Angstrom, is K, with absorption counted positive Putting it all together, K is 4.2 Angstrom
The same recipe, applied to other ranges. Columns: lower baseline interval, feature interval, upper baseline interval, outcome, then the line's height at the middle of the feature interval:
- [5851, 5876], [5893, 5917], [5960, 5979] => 2.1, 8.85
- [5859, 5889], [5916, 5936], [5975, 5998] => -0.3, 8.75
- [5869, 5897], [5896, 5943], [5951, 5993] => -2.7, 8.18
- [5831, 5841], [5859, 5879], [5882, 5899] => -3.9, 7.63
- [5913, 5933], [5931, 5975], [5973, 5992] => -0.6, 8.74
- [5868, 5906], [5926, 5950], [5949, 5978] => -1.1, 8.5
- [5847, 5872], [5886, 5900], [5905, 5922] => 4.0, 8.79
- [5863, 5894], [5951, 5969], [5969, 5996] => -0.6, 8.59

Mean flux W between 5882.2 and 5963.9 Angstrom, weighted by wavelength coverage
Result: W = 8.39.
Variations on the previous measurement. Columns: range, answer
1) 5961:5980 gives 8.77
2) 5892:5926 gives 8.26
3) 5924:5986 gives 8.81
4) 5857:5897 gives 8.12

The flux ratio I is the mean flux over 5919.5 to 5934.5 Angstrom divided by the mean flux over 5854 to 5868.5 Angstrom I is 1.02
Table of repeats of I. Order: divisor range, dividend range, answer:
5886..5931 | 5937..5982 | 1.10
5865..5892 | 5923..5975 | 1.07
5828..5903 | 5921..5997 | 1.05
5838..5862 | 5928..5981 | 1.01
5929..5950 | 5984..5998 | 0.99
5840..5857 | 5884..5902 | 0.77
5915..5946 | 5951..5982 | 0.99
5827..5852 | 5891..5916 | 0.89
